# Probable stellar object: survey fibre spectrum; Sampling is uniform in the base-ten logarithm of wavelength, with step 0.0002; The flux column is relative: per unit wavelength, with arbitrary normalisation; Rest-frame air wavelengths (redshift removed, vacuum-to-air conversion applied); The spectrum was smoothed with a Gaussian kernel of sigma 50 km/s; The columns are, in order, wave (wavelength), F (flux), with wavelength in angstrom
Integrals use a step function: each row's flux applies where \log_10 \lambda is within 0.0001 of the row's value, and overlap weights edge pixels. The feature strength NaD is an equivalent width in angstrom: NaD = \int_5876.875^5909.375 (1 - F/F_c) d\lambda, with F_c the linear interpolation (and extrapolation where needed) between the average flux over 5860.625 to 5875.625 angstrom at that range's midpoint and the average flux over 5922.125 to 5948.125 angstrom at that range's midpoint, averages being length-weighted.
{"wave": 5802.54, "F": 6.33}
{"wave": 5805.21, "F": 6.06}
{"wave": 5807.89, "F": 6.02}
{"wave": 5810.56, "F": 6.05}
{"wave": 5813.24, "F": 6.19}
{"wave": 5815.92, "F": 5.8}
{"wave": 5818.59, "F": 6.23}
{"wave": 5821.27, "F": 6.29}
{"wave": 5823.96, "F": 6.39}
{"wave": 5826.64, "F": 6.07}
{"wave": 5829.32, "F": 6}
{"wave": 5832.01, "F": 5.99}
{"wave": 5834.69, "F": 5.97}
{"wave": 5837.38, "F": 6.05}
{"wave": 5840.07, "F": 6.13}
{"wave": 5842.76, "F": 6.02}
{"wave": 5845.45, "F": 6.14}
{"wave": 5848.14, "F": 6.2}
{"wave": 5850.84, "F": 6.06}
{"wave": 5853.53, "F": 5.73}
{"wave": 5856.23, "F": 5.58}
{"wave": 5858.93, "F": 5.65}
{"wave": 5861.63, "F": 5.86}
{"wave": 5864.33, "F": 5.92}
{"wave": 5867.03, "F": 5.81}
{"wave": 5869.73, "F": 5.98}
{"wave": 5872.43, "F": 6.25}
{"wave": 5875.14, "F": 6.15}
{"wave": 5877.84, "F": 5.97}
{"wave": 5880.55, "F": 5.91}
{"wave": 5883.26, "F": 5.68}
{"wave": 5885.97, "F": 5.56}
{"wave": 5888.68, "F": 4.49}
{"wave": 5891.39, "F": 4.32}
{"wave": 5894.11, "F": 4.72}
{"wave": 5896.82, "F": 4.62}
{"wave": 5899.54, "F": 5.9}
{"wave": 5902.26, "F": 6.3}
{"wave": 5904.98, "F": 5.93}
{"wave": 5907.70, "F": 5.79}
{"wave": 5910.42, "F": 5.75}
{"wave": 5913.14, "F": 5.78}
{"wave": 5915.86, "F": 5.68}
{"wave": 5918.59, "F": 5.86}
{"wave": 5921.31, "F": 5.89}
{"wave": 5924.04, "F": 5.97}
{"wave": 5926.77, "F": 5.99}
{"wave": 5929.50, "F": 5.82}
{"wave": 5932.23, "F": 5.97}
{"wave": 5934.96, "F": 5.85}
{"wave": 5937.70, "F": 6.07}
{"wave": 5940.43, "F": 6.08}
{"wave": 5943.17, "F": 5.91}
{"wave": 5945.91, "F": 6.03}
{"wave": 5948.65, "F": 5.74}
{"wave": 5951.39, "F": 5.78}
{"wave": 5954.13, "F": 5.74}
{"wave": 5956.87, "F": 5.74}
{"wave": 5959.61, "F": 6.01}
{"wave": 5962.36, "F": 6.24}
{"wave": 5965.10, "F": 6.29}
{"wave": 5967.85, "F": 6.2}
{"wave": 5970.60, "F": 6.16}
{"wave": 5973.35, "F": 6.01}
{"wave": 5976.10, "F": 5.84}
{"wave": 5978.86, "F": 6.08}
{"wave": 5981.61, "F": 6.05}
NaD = 3.0 angstrom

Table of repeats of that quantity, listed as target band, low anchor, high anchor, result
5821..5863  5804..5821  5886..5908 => -1.55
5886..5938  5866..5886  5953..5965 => 3.06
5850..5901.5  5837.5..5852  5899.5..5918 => 3.47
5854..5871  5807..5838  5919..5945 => 0.68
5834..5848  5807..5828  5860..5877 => -0.02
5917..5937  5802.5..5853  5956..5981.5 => 0.55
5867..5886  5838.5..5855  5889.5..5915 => -0.75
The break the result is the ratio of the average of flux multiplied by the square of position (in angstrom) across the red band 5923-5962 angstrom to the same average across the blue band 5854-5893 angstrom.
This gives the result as 1.1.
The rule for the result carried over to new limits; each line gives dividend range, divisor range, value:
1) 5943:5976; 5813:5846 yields 1.03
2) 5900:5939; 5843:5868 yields 1.02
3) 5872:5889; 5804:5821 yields 0.97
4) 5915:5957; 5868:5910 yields 1.07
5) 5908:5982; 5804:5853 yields 1.02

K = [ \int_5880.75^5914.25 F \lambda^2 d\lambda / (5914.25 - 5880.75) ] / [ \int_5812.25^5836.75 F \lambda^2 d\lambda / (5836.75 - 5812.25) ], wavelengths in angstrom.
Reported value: 0.91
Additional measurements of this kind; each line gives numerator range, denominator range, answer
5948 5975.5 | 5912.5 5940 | 1.03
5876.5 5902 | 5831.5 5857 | 0.89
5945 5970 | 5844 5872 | 1.05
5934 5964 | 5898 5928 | 1.02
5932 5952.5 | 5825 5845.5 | 1.02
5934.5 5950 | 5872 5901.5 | 1.12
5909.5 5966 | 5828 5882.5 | 1.02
